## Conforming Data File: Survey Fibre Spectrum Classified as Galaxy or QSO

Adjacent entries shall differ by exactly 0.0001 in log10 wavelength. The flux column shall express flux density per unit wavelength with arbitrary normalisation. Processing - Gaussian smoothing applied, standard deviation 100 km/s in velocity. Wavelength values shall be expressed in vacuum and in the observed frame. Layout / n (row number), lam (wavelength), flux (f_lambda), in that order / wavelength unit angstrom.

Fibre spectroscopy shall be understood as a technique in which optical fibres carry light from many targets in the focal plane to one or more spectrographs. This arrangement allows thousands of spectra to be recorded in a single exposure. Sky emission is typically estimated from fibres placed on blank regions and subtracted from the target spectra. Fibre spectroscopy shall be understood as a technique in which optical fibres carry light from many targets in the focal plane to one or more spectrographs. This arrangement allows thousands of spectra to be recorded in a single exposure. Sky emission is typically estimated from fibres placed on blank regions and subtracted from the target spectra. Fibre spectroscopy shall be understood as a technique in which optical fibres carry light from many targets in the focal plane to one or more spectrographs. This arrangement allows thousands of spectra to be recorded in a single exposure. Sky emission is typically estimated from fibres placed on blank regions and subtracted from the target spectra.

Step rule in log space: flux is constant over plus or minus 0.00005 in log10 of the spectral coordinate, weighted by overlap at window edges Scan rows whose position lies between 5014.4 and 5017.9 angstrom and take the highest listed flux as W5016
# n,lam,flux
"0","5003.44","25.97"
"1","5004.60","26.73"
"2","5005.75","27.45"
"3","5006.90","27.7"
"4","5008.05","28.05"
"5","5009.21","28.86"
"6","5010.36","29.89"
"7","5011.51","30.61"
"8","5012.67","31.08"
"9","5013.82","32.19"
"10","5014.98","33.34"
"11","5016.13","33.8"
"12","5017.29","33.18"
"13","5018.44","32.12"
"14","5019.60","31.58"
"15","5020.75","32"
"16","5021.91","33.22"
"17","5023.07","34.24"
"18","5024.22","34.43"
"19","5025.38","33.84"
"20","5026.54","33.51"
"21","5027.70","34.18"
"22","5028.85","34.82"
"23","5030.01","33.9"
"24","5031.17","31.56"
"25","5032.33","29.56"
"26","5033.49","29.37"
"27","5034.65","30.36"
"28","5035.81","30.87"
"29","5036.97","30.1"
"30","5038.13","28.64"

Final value 33.8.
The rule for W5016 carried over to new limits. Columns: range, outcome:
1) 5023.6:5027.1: 34.43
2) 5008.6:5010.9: 29.89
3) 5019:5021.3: 32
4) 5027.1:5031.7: 34.82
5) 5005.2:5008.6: 28.05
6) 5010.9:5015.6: 33.34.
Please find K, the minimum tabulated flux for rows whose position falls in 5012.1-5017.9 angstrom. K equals 31.08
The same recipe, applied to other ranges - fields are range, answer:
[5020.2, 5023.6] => 32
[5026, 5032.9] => 29.56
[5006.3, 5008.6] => 27.7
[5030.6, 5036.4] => 29.37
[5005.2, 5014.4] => 27.45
